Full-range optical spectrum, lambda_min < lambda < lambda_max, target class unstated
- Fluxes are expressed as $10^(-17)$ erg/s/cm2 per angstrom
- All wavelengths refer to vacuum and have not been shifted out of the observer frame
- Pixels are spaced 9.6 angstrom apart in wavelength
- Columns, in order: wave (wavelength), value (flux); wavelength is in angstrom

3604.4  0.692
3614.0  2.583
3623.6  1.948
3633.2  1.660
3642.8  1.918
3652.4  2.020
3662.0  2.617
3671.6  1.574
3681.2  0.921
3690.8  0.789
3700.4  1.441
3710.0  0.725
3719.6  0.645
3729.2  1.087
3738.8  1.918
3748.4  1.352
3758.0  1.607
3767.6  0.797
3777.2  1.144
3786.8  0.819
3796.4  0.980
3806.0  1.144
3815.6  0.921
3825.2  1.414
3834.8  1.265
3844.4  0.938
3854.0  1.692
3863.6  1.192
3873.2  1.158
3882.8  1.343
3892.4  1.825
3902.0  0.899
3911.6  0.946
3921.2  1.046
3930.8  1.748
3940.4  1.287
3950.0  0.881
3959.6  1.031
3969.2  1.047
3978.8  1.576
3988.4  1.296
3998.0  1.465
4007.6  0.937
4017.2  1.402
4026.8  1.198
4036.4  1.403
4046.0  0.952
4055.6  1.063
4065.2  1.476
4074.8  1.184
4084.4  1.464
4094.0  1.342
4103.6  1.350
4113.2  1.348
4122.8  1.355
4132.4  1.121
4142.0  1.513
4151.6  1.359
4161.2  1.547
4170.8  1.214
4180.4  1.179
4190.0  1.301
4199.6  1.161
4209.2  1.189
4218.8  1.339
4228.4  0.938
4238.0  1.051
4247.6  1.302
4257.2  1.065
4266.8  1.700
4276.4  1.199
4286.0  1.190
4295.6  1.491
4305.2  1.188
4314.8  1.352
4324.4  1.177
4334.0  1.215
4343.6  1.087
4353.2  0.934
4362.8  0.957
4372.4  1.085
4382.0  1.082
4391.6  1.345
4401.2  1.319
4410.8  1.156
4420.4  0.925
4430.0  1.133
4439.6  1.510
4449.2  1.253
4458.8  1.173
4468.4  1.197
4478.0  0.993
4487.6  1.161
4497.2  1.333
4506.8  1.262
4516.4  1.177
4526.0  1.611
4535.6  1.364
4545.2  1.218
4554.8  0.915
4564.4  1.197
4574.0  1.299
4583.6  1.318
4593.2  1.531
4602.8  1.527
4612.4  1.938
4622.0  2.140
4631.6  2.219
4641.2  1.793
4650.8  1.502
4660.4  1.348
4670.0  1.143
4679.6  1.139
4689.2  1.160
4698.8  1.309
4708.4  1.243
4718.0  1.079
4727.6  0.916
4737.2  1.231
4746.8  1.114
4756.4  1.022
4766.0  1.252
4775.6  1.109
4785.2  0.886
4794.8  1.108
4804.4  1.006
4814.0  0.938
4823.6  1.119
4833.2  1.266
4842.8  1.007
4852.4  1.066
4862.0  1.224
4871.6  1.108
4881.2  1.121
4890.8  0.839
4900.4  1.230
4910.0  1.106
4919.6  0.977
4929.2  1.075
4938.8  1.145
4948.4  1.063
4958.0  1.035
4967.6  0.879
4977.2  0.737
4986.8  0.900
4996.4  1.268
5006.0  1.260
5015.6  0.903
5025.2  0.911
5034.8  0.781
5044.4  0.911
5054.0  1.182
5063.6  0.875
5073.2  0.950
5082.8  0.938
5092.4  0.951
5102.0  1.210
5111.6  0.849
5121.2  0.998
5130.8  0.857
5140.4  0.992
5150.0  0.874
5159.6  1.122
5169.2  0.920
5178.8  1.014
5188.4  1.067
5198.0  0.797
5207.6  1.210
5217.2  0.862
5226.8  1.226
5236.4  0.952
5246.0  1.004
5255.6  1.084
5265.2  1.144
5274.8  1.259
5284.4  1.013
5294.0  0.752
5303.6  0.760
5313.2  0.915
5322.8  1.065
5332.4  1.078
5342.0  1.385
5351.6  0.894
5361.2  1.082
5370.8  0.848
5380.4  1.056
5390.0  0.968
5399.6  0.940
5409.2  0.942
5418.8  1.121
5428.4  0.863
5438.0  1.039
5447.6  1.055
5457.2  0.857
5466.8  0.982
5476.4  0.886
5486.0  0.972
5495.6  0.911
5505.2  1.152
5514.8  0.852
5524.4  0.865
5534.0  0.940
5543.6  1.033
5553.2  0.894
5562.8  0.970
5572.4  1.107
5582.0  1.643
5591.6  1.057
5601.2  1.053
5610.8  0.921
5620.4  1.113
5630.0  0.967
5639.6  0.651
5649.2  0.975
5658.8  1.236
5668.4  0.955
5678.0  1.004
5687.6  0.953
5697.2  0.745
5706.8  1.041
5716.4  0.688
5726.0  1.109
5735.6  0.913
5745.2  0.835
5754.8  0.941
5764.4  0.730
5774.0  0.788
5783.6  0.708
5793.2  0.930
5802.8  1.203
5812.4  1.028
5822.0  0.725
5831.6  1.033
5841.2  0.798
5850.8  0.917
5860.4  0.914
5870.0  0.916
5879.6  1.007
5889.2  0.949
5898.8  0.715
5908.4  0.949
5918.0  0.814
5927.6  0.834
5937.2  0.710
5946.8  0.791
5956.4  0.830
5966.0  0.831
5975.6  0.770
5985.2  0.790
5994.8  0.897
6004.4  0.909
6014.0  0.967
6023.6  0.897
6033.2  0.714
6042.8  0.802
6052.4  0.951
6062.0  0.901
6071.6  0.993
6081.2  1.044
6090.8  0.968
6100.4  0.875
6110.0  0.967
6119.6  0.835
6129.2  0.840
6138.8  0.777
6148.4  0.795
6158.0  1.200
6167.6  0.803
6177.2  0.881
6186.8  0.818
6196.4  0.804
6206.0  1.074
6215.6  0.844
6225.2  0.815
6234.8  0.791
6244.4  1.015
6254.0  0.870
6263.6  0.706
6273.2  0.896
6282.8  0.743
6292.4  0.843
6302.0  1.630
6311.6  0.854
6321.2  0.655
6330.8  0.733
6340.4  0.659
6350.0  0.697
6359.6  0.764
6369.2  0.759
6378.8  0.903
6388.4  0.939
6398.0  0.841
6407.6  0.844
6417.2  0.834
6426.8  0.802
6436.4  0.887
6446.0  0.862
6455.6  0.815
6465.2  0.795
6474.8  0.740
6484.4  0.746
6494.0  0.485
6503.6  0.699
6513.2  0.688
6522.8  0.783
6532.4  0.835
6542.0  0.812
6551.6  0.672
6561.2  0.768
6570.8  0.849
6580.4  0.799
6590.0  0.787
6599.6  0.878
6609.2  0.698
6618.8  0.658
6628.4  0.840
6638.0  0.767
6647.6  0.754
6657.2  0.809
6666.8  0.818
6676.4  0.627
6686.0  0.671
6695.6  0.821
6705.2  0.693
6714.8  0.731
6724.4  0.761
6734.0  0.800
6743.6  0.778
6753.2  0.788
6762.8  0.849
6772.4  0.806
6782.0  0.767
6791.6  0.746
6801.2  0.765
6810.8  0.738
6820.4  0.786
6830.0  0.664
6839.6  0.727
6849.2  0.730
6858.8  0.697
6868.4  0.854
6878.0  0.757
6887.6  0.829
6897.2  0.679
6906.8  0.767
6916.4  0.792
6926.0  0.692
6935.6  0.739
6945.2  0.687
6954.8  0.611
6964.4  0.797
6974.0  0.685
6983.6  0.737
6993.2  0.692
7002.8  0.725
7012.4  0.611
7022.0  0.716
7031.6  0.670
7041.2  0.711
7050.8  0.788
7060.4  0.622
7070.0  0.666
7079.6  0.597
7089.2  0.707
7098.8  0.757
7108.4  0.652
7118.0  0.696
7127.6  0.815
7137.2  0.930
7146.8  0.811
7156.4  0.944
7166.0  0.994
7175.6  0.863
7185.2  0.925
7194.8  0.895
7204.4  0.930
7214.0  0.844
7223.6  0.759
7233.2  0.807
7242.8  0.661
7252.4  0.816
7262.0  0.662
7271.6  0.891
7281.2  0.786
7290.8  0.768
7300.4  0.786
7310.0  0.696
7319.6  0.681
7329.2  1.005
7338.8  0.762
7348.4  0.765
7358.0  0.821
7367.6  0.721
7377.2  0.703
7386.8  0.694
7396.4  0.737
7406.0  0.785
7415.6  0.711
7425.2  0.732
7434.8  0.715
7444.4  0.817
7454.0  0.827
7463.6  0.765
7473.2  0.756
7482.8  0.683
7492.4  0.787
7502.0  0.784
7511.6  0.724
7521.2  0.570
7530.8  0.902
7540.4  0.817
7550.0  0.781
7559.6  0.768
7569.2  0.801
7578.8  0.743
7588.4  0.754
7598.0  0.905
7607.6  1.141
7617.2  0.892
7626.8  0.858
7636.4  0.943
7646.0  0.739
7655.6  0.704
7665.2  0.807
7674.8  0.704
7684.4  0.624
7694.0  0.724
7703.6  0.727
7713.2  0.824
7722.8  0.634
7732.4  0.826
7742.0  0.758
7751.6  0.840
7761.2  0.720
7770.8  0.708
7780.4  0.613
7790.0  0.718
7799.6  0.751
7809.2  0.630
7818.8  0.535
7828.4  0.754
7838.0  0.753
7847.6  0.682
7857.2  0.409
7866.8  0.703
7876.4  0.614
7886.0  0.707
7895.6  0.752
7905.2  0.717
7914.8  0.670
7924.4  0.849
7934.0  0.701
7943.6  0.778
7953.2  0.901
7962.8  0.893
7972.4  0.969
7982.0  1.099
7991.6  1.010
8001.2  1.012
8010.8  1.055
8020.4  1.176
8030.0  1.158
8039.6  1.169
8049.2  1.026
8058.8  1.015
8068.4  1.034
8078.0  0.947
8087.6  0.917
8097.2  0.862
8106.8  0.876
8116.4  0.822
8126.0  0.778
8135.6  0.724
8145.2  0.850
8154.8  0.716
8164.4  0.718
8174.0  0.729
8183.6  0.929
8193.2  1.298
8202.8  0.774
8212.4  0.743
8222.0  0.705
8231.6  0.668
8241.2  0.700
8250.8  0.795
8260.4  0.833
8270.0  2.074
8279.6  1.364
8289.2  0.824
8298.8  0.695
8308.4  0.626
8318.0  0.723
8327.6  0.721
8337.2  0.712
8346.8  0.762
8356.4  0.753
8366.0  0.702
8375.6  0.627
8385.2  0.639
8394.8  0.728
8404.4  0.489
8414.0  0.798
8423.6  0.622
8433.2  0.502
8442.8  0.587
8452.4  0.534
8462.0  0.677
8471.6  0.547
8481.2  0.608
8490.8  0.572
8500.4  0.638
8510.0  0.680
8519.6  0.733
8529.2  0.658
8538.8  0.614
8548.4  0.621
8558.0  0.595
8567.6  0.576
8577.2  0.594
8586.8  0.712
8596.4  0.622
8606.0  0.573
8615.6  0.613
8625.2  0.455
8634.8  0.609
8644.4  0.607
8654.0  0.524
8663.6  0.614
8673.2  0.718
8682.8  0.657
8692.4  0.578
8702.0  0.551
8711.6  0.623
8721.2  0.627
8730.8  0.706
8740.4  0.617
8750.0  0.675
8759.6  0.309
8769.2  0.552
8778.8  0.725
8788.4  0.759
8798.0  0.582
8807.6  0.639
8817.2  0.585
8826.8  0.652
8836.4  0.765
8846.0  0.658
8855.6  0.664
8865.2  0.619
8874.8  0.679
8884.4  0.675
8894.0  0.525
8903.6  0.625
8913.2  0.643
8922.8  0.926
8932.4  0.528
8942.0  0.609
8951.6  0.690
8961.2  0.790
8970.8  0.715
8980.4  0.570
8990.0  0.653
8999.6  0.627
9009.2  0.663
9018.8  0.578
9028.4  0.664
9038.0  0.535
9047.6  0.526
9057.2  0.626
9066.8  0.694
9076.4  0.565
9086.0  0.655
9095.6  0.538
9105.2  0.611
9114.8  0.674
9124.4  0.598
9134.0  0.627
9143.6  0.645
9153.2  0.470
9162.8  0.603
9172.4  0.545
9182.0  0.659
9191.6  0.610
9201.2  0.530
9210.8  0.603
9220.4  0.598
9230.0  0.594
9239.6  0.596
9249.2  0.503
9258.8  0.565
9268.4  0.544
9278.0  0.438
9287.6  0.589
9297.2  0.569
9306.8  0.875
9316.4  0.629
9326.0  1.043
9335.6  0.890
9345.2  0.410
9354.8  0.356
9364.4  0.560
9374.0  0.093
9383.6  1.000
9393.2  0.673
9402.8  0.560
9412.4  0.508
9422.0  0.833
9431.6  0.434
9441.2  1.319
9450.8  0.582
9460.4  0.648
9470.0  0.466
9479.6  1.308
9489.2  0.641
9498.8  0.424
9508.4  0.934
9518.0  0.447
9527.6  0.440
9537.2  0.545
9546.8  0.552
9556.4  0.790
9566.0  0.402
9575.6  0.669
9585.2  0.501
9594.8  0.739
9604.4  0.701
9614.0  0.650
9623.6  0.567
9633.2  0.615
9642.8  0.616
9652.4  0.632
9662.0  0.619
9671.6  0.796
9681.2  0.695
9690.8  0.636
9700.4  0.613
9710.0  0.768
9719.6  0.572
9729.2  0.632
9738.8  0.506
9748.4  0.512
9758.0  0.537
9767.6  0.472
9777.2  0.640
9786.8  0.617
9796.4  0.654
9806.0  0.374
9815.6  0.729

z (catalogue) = 0.65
